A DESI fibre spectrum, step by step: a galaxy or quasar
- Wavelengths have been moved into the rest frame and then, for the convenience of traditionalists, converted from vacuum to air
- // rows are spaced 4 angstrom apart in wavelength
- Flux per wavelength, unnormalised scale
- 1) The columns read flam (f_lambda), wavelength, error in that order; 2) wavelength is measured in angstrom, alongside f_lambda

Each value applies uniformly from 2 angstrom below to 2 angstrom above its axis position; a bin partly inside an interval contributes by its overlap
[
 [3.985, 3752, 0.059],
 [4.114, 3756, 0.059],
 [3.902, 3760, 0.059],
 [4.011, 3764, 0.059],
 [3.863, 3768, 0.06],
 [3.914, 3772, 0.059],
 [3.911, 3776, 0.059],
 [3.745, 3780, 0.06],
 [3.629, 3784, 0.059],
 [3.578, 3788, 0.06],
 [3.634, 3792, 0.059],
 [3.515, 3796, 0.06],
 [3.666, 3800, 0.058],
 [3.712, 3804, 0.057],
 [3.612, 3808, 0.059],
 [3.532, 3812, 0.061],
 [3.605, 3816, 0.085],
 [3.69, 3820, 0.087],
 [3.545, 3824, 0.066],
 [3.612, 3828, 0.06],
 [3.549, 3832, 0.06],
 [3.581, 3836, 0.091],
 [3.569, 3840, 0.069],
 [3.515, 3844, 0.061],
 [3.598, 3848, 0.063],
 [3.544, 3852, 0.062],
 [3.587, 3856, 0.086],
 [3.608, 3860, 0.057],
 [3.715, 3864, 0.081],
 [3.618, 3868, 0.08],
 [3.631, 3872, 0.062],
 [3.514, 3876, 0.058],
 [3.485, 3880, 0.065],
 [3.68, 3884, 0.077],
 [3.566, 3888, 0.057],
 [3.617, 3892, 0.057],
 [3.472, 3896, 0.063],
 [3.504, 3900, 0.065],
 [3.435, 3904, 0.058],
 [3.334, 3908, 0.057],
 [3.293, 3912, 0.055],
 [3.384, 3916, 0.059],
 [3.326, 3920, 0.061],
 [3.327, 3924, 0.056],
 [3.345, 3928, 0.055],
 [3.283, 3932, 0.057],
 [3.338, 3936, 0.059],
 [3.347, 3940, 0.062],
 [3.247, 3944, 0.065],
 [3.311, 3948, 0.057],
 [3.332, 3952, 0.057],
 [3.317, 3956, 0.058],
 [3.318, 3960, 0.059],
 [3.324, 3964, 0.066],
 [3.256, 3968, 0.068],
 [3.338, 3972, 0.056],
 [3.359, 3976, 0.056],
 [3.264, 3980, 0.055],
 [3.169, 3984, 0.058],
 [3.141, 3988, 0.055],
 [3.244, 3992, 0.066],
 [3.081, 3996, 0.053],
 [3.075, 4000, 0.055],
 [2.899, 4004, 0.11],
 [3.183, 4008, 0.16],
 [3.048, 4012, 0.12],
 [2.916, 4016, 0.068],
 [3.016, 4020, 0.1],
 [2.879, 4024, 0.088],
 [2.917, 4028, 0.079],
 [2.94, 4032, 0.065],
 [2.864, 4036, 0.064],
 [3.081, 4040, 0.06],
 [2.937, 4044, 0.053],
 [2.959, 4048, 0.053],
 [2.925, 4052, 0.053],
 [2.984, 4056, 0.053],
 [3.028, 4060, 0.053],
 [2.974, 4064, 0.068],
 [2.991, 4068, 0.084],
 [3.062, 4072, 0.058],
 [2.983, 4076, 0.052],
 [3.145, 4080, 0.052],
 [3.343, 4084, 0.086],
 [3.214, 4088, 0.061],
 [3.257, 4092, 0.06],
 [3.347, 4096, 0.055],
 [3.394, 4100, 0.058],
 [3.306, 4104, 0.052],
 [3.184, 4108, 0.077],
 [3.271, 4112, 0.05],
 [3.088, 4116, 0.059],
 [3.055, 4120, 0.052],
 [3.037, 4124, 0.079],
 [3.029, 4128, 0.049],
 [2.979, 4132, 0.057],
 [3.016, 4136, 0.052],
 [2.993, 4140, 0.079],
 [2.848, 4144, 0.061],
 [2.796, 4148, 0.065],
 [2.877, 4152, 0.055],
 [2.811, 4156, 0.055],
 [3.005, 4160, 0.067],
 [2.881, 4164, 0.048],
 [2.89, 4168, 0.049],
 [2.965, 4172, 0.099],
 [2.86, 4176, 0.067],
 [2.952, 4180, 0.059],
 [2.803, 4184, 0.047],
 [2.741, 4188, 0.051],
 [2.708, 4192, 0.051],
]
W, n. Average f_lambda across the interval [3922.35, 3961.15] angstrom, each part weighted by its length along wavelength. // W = 3.32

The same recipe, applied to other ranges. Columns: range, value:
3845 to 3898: 3.59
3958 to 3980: 3.31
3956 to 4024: 3.16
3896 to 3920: 3.39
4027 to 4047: 2.95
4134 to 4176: 2.91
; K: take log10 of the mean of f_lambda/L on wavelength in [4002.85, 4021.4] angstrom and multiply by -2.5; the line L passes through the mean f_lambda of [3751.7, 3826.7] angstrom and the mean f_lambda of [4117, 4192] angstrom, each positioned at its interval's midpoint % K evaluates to 0.08 mag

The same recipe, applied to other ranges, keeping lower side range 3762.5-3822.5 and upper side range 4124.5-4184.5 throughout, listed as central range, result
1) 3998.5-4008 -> 0.08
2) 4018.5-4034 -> 0.09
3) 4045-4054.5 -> 0.07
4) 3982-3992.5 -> 0.04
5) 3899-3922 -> 0.02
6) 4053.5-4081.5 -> 0.03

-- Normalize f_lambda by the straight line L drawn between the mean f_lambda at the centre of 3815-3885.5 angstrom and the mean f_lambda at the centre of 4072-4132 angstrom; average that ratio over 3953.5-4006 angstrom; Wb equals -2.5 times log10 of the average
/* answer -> 0.05 mag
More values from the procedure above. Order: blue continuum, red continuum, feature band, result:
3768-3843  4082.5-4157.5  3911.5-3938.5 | 0.035 mag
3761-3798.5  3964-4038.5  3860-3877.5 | -0.039 mag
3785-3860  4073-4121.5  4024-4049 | 0.123 mag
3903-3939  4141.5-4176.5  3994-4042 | 0.057 mag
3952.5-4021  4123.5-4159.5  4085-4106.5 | -0.103 mag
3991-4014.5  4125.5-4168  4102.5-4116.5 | -0.091 mag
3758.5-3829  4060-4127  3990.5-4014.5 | 0.083 mag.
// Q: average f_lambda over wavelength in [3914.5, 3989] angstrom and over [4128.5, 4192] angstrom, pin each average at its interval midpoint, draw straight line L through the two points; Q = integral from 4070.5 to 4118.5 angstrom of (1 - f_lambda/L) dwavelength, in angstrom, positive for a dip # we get -3.1 angstrom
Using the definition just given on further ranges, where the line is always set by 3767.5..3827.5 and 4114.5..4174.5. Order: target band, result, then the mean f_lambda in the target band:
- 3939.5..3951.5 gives 0.2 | 3.3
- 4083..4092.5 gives -0.6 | 3.27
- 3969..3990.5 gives 0.2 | 3.25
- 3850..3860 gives -0.1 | 3.57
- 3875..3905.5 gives -0.5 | 3.54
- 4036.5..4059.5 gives 1.3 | 2.97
